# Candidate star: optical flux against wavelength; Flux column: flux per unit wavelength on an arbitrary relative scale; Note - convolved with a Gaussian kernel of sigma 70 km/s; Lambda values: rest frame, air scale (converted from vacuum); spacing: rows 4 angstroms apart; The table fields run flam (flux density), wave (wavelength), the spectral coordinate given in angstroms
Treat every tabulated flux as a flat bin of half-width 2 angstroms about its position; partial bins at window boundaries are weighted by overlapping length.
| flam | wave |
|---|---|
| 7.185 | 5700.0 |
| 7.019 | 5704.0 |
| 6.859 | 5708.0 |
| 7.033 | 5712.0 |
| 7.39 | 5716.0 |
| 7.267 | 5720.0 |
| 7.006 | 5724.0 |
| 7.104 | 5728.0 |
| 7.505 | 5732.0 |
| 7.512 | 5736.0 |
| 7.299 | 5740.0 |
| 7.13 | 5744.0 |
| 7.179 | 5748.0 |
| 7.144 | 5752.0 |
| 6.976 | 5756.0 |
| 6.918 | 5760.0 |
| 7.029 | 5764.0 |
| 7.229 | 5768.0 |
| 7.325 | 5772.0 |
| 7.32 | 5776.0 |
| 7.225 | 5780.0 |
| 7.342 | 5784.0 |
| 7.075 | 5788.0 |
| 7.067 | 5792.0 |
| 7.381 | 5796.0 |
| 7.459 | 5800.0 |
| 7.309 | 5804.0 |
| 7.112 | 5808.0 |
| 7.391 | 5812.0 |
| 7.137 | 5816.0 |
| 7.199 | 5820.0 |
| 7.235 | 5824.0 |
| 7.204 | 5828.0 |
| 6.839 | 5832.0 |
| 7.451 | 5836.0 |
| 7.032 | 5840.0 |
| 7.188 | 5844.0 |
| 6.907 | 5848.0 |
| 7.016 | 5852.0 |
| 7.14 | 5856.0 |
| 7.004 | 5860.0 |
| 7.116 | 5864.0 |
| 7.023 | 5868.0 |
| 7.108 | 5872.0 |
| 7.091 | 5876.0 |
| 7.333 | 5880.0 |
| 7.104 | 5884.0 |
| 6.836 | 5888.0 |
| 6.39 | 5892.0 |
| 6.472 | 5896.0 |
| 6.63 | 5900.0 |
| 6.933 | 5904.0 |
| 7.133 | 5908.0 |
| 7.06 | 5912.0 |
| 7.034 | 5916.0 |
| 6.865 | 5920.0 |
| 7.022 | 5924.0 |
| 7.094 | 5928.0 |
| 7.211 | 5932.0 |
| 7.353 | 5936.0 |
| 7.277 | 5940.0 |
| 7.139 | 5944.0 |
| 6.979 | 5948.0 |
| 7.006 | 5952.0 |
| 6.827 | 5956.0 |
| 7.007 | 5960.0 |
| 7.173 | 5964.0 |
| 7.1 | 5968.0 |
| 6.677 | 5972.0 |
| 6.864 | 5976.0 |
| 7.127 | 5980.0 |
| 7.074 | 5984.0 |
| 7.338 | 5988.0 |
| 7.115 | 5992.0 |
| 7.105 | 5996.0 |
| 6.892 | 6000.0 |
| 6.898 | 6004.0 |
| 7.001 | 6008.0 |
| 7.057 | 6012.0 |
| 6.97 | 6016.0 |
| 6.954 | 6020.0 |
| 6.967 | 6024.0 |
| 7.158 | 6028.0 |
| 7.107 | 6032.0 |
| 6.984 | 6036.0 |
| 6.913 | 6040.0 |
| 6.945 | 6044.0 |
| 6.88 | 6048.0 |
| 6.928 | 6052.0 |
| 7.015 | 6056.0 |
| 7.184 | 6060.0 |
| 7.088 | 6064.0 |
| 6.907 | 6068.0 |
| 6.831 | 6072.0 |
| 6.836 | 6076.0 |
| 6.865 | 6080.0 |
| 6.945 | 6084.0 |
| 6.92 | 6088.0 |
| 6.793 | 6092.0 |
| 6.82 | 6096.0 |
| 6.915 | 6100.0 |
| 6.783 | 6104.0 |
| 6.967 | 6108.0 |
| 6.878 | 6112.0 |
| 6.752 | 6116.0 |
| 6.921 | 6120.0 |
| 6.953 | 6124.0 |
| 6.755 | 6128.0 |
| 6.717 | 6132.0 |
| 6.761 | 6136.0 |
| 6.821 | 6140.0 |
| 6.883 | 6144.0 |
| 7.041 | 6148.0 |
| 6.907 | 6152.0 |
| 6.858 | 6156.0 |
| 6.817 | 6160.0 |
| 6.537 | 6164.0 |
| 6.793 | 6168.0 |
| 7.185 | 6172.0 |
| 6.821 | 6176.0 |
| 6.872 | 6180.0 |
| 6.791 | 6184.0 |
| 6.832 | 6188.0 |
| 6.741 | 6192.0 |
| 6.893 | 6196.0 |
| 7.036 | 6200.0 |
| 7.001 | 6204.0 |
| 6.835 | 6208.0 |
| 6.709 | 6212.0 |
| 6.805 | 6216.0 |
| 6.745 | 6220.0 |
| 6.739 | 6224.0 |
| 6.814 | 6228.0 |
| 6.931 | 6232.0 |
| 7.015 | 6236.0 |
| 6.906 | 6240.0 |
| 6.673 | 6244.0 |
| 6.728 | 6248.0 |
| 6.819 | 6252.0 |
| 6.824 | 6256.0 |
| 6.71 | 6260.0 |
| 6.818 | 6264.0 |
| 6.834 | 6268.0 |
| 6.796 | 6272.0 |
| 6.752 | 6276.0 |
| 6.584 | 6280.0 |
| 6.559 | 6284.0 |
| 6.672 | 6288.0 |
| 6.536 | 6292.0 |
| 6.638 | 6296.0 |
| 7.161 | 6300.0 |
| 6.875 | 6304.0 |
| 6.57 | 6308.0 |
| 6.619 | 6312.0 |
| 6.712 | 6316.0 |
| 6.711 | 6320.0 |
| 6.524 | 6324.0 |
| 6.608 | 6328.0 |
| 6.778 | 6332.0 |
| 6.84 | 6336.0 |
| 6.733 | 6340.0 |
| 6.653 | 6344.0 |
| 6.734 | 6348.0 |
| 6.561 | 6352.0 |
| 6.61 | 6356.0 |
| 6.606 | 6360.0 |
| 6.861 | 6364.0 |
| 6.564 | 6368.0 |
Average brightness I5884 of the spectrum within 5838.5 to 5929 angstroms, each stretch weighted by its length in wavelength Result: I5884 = 6.98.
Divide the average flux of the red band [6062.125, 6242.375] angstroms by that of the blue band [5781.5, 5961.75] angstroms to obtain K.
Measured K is 0.97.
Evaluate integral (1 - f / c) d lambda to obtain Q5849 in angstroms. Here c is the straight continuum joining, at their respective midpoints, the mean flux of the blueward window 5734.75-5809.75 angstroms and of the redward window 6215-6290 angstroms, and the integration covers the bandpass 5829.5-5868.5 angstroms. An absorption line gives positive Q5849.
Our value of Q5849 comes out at 0.4 angstroms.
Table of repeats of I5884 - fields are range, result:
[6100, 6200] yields 6.85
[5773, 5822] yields 7.25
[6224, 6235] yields 6.86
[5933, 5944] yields 7.27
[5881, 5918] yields 6.86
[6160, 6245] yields 6.84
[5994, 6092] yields 6.97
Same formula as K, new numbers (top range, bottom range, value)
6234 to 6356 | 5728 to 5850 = 0.93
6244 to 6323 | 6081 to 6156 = 0.98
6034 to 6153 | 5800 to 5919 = 0.98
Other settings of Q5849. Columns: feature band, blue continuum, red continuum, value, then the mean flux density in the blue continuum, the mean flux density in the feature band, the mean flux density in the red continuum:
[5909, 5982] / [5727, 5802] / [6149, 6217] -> 0.17 angstroms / 7.22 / 7.05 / 6.85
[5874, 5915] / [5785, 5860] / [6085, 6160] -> 1.13 angstroms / 7.17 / 6.9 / 6.86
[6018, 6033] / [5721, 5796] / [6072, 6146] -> -0.24 angstroms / 7.19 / 7.04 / 6.85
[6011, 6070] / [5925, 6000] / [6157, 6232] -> -0.07 angstroms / 7.08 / 7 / 6.83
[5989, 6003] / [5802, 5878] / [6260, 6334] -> -0.12 angstroms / 7.13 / 7.05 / 6.71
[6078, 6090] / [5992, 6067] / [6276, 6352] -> 0.06 angstroms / 7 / 6.91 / 6.69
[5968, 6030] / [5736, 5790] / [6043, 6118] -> -0.34 angstroms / 7.18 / 7.02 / 6.91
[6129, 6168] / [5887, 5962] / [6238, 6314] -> 0.05 angstroms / 6.96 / 6.81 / 6.74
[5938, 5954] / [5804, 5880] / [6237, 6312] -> -0.14 angstroms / 7.13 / 7.1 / 6.75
